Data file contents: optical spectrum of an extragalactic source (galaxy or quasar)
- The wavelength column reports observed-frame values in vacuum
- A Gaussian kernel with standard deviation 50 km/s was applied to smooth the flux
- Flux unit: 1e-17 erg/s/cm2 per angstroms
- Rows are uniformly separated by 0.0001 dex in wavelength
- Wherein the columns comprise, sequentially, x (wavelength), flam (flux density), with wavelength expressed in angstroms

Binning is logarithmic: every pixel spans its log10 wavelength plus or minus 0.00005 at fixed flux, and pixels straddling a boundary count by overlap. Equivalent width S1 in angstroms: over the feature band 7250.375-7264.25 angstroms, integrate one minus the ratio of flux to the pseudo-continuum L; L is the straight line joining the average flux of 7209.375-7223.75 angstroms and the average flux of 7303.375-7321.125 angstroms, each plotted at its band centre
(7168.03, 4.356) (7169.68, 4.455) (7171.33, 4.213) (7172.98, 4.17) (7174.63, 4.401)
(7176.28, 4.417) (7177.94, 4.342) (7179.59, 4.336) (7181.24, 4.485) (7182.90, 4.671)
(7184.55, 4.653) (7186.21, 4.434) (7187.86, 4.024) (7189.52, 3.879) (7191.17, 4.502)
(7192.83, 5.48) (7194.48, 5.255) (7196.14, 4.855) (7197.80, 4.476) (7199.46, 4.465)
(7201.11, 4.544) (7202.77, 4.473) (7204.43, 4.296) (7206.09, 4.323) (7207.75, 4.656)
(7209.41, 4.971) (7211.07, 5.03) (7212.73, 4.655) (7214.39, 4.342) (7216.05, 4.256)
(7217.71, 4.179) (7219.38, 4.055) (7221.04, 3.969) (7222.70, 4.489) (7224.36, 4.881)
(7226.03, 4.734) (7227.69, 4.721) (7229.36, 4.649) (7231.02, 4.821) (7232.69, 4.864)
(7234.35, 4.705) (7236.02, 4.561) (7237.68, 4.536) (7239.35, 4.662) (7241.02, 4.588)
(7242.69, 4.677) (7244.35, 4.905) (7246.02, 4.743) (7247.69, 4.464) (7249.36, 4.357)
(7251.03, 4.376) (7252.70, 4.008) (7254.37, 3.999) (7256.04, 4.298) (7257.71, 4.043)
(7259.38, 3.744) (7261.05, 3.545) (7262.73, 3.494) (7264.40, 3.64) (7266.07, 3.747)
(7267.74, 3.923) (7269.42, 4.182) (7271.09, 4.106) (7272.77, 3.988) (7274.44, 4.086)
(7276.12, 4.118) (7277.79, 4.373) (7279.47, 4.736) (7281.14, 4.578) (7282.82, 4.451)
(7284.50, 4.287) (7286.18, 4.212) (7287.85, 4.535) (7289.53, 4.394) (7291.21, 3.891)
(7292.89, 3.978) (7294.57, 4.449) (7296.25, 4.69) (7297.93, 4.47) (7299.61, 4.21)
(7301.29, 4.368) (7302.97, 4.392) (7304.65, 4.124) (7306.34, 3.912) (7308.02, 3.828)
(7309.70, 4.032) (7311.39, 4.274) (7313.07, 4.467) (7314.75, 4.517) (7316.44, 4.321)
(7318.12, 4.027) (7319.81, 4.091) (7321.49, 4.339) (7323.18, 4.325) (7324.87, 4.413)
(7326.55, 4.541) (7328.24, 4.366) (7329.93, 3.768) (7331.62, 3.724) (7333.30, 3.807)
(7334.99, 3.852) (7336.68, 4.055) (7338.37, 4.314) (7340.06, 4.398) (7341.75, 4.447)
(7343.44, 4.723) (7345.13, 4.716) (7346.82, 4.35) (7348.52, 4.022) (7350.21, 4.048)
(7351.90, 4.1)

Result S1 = 1.3 angstroms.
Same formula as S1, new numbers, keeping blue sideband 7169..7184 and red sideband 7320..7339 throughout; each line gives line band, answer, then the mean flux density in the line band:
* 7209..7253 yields -2.71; 4.57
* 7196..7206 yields -0.30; 4.48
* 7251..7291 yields 1.15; 4.11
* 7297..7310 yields 0.01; 4.18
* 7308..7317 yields -0.24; 4.27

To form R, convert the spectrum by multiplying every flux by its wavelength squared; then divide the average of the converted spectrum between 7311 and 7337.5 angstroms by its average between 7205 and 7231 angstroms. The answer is 0.95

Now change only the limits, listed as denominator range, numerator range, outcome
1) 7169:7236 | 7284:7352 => 0.97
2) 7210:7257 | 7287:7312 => 0.95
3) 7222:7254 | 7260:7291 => 0.90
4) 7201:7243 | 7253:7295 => 0.91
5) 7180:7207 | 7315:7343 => 0.96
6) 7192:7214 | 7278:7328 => 0.94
